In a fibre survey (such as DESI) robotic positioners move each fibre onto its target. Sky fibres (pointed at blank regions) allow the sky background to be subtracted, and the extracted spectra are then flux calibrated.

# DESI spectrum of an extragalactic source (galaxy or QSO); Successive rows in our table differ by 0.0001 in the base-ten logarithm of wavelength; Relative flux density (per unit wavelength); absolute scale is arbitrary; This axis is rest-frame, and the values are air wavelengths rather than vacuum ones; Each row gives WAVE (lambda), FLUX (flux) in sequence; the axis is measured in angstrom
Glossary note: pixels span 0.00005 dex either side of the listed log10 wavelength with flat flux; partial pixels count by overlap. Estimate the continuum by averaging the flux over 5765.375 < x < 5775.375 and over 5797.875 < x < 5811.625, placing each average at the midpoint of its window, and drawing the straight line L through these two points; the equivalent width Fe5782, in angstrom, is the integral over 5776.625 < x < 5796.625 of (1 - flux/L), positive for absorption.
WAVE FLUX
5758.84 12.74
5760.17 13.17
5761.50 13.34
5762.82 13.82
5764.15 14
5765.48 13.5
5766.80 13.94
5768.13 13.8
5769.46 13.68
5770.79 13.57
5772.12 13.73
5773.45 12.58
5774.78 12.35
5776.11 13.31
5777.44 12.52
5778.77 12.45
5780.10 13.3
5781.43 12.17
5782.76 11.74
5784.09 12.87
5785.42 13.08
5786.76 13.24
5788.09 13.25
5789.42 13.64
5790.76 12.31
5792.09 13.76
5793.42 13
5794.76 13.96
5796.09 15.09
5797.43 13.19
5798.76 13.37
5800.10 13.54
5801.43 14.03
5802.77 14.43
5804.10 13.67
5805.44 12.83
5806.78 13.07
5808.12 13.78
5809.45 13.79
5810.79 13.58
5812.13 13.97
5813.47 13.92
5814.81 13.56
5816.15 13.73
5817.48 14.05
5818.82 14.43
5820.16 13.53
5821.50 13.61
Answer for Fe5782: 0.6 angstrom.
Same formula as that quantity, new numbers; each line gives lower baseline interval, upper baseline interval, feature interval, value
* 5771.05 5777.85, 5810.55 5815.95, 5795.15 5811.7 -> -0.2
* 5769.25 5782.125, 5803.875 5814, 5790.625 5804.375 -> -0.4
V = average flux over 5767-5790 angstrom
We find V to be 13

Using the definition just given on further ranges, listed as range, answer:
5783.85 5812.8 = 13.5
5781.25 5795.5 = 13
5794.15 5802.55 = 13.9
